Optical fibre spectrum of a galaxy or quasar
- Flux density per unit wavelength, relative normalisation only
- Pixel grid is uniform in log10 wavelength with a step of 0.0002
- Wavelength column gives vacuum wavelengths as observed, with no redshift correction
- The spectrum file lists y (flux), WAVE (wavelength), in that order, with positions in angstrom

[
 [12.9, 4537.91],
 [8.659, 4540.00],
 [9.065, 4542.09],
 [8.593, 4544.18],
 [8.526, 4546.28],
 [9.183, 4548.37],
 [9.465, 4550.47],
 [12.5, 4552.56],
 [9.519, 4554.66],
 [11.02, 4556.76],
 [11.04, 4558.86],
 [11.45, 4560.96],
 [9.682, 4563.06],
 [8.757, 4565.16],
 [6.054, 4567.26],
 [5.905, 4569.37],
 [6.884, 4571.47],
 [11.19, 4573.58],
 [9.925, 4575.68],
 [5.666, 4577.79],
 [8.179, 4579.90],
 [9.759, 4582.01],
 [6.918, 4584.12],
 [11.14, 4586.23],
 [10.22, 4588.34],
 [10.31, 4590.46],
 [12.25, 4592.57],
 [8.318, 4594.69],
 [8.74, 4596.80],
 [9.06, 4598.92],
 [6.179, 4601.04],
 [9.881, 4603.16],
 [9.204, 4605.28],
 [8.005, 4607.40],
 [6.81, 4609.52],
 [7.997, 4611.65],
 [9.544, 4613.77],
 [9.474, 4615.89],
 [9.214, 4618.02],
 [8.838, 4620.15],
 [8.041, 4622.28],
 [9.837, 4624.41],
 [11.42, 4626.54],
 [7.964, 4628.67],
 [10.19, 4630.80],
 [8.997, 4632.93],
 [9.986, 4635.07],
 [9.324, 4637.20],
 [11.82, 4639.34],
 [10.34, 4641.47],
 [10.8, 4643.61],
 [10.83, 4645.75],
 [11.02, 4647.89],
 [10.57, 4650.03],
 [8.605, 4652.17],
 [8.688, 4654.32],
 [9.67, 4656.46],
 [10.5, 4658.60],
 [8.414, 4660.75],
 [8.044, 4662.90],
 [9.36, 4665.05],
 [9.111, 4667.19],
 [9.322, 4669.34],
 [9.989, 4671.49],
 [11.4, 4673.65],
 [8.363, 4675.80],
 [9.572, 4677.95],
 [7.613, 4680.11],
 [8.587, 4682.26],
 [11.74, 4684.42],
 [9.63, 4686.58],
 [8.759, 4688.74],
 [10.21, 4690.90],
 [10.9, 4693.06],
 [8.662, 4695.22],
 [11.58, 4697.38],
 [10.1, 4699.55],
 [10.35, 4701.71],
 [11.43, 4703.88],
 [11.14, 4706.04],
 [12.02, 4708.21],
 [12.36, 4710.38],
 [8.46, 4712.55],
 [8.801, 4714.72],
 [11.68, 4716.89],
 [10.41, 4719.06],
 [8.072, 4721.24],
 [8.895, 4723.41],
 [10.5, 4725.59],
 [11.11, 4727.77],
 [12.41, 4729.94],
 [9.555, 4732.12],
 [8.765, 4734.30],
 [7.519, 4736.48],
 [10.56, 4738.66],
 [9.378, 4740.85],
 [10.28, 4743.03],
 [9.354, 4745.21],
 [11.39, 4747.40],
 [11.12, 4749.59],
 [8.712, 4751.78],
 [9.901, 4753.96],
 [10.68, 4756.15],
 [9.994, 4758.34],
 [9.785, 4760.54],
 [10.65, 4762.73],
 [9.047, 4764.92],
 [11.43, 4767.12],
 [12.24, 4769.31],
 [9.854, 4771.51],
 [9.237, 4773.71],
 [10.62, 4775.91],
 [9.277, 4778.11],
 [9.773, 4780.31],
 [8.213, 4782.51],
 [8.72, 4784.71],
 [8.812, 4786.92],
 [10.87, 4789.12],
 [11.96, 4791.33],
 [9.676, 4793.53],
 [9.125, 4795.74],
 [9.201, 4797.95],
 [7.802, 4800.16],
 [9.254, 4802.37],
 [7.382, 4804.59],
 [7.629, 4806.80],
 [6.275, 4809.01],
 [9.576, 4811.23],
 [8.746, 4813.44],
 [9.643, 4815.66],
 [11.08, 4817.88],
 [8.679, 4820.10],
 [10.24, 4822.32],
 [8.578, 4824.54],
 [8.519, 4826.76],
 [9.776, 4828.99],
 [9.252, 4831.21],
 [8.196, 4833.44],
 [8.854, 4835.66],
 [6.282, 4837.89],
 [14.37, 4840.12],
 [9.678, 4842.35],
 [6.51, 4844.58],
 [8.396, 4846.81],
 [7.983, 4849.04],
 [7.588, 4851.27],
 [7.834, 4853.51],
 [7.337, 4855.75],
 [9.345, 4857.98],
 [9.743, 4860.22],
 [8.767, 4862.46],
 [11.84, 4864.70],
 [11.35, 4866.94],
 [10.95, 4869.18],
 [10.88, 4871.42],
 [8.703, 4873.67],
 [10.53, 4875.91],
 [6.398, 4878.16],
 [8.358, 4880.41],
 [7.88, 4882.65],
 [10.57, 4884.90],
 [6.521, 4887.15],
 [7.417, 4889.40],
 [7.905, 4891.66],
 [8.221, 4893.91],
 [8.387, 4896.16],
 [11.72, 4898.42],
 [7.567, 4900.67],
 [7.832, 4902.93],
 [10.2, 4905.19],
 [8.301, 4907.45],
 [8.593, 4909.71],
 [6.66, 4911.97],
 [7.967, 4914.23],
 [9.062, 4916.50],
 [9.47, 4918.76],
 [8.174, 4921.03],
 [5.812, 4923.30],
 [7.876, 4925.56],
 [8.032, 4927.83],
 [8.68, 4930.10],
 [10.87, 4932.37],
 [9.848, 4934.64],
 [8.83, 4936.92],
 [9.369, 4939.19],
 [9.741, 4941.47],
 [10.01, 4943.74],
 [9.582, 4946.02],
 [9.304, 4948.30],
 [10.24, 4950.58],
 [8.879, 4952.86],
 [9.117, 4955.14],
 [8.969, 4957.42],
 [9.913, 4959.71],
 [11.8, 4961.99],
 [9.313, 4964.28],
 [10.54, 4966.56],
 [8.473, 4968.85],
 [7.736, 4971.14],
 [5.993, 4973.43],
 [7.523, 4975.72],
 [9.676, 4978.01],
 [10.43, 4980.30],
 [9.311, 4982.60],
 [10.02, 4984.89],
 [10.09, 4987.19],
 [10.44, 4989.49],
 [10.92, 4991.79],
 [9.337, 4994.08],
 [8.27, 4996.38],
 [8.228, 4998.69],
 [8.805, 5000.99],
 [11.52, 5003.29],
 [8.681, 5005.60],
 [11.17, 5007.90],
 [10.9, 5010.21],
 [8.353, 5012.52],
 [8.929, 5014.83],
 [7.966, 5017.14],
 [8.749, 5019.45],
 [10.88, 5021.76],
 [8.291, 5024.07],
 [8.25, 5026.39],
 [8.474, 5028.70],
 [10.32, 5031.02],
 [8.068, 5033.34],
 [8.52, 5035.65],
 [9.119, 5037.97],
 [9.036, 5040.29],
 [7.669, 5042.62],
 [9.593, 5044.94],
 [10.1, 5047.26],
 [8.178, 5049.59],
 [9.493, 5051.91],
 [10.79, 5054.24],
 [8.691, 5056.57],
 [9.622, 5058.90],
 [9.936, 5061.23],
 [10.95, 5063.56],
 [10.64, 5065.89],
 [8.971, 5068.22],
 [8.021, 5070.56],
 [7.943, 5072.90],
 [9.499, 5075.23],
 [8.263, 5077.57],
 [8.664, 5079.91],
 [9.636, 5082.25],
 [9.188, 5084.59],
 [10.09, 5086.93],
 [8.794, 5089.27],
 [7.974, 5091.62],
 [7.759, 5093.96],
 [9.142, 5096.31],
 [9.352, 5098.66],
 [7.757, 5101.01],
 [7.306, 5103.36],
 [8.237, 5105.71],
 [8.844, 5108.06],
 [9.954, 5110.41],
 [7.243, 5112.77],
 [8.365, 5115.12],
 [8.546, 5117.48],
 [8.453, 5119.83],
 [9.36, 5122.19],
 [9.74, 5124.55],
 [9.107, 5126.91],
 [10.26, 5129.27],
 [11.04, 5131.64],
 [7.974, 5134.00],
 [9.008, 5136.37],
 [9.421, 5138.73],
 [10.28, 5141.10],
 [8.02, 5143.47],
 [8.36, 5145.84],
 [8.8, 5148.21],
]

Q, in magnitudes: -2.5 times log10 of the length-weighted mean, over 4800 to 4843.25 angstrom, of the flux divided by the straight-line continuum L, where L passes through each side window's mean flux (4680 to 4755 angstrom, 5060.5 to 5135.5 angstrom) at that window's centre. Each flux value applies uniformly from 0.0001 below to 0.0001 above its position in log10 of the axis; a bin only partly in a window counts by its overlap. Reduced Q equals 0.09 mag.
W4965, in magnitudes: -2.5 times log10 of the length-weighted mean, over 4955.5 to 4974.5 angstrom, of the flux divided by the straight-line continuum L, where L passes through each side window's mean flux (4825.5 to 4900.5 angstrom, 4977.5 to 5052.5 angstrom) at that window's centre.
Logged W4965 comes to 0.01 mag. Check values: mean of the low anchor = 8.95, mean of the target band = 9.1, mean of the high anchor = 9.32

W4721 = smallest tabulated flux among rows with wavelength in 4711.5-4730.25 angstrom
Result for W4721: 8.072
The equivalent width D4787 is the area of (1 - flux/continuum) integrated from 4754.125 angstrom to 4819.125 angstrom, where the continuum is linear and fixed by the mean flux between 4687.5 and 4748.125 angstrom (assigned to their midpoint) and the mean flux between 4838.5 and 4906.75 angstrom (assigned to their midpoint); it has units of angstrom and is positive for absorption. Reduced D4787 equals 0.75 angstrom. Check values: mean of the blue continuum 10.2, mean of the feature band 9.54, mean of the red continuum 9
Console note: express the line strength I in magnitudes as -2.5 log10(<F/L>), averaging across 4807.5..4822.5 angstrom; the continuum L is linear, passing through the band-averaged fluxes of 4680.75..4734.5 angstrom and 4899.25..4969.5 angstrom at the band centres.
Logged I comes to 0.07 mag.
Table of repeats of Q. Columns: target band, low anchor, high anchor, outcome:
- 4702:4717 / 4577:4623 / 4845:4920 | -0.22 mag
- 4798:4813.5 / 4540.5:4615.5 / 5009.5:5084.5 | 0.12 mag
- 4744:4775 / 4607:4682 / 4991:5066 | -0.09 mag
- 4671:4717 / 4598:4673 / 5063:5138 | -0.09 mag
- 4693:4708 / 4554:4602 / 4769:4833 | -0.16 mag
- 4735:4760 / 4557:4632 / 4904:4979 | -0.11 mag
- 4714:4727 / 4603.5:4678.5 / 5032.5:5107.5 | -0.05 mag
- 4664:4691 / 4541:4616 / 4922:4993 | -0.04 mag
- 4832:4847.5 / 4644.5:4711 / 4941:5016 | 0.09 mag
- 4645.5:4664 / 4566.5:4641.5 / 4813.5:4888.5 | -0.06 mag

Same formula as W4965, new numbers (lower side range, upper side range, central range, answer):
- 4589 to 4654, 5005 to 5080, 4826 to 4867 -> 0.04 mag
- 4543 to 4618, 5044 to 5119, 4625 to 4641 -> -0.10 mag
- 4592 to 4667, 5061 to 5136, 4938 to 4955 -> -0.06 mag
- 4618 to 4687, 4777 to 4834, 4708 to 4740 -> -0.07 mag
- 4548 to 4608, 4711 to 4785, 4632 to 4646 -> -0.09 mag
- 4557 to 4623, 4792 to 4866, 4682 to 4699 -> -0.14 mag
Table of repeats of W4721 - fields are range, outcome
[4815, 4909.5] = 6.282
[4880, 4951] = 5.812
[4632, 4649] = 8.997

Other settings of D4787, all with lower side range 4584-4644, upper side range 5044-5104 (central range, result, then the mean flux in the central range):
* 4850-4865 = 0.8 angstrom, 8.75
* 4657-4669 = 0.3 angstrom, 9.13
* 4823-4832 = 0.2 angstrom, 9.08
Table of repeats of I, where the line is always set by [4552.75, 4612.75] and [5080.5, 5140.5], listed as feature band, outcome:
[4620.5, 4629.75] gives -0.04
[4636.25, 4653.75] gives -0.16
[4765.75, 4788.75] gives -0.10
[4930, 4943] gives -0.08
